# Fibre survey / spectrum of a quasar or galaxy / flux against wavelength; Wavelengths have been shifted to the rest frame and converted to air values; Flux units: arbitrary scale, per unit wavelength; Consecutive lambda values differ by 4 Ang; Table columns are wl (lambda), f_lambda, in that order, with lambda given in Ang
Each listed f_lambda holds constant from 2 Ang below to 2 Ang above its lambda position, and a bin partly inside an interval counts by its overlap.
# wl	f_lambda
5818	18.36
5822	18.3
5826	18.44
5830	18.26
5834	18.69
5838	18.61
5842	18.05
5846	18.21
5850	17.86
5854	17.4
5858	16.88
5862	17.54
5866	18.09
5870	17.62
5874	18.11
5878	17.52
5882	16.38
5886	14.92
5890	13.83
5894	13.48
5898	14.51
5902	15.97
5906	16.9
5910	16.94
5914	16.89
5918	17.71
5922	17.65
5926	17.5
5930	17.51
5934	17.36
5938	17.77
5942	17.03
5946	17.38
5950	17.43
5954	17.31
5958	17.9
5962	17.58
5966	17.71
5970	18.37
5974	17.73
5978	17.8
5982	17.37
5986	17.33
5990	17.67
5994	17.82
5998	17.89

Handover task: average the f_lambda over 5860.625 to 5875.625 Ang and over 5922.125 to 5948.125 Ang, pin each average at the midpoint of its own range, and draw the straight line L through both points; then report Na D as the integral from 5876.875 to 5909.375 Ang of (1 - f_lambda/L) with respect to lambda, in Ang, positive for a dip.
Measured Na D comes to 4.1 Ang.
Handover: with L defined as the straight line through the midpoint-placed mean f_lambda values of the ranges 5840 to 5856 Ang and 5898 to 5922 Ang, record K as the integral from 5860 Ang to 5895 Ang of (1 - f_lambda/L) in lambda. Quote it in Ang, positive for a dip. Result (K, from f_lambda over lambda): 1.8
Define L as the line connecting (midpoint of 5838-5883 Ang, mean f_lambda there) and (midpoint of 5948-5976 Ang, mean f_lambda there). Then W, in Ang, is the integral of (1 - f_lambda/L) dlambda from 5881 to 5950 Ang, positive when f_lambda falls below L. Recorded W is 4.7 Ang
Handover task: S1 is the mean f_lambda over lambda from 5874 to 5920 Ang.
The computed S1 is 16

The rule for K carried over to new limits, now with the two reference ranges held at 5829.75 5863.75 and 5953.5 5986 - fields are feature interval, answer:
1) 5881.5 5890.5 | 1.4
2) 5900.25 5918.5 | 1.0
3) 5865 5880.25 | 0.1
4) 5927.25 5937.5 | 0.2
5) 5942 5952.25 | 0.2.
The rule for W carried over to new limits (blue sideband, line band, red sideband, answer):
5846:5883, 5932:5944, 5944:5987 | 0.2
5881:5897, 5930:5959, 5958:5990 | -1.5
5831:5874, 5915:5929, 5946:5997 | 0.2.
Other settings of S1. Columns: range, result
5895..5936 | 16.8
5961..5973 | 17.9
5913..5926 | 17.5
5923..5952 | 17.4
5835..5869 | 17.8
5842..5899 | 16.7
